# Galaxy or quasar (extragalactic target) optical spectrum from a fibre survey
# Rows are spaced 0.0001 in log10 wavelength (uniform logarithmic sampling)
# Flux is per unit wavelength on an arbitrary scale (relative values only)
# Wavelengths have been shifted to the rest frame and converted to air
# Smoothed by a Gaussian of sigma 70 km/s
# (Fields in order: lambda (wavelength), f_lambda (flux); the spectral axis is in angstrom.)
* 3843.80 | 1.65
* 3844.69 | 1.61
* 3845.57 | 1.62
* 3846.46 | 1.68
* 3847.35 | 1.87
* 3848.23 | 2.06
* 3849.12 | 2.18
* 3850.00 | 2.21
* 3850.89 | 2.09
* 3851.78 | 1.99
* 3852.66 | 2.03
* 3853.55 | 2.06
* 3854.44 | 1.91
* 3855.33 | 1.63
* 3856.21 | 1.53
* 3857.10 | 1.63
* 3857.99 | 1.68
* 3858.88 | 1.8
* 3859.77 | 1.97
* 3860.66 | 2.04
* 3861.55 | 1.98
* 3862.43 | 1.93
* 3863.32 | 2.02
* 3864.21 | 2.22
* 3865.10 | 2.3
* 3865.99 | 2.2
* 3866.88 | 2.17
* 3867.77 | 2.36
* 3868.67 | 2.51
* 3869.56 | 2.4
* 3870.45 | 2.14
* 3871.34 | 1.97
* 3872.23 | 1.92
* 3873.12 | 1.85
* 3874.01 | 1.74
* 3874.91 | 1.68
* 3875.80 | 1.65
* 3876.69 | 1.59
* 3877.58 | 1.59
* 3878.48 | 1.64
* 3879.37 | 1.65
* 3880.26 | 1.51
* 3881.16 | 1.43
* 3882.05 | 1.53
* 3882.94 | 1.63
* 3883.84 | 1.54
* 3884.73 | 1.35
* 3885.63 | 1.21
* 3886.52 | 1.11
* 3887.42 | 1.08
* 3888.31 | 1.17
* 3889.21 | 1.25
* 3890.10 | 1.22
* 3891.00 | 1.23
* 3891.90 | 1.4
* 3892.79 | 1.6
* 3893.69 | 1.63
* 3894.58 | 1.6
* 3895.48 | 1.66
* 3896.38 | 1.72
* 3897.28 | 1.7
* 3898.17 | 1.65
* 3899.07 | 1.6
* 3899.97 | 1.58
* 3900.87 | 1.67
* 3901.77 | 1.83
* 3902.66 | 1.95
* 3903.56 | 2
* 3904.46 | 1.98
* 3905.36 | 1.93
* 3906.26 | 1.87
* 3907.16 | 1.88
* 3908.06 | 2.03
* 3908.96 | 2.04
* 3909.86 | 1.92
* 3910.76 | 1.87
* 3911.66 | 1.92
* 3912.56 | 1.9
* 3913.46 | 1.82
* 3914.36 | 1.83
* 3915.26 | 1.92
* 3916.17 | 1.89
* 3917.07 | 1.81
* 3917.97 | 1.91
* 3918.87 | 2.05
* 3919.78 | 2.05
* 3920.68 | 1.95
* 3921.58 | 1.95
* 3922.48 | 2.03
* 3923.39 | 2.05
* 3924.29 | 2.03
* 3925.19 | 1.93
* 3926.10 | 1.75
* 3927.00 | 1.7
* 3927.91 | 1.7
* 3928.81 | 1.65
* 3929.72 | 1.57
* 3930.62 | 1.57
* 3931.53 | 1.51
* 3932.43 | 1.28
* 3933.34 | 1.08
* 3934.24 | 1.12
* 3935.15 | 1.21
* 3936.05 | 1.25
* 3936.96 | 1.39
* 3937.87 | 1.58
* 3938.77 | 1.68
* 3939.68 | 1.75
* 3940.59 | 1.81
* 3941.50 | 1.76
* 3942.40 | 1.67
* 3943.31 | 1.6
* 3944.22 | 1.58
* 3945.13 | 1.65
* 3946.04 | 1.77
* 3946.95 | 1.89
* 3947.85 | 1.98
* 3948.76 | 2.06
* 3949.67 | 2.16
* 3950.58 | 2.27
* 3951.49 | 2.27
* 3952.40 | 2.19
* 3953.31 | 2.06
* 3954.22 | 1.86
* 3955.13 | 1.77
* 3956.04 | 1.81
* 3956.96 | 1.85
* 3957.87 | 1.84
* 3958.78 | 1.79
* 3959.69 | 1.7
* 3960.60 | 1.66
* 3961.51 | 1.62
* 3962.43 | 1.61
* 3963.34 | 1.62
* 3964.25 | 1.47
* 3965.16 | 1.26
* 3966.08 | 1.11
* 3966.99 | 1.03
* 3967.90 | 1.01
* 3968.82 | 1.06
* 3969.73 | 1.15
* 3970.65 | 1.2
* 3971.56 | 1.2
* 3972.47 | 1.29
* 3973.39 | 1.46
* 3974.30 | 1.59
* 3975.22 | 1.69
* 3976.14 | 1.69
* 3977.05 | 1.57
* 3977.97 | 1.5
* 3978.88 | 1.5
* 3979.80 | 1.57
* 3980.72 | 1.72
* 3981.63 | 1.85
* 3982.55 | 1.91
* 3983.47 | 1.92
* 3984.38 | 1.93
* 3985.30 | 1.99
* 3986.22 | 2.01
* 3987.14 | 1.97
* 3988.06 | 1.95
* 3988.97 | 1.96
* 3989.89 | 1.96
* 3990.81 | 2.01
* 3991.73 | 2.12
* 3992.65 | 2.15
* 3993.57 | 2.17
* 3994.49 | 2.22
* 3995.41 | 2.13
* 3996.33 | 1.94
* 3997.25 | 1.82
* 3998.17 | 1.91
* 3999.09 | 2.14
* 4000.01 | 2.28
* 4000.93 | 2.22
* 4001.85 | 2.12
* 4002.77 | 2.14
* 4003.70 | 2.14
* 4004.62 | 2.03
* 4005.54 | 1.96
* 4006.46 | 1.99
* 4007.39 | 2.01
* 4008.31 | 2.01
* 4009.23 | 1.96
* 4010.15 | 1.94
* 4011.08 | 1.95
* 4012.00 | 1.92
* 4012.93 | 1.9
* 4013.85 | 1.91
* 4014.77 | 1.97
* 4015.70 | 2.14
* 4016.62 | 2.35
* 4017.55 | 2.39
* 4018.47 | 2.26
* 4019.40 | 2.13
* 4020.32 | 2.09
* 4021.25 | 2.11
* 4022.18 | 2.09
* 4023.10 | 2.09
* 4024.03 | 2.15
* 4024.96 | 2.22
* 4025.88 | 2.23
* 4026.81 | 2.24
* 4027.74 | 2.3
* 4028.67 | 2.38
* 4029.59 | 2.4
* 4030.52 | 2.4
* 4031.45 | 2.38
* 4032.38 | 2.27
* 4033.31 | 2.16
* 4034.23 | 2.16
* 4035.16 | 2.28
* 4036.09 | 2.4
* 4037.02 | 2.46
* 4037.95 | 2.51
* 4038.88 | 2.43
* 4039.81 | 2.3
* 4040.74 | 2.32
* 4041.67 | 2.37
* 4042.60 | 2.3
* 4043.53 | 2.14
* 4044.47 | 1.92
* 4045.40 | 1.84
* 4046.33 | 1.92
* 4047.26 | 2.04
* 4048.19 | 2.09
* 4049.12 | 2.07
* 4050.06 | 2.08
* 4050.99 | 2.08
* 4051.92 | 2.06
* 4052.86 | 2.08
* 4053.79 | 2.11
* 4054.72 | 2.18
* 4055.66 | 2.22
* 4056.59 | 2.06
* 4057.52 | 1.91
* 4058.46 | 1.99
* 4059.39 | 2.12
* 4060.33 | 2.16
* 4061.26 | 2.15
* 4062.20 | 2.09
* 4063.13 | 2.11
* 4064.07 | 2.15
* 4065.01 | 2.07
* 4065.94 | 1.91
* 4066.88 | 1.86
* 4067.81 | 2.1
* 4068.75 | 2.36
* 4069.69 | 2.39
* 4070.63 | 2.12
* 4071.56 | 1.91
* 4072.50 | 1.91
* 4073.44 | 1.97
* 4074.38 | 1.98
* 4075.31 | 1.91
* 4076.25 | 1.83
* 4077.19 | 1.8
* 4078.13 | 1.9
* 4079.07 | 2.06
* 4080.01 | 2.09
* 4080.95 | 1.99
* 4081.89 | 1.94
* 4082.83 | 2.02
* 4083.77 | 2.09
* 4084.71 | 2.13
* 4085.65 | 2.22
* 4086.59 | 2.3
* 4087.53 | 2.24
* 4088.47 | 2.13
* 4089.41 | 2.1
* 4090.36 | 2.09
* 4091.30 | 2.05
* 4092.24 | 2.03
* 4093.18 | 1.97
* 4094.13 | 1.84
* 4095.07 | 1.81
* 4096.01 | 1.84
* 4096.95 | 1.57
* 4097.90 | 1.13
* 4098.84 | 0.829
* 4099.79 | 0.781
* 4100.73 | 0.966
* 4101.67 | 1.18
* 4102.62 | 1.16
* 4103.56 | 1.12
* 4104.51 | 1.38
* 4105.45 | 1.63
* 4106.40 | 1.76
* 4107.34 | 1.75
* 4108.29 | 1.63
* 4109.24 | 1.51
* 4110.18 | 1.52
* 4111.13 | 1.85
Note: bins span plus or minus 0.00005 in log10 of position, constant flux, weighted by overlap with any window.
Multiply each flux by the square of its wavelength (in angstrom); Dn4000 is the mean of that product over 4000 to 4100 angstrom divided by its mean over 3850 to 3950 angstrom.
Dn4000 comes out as 1.27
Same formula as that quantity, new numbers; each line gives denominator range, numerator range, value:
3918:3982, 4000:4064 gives 1.35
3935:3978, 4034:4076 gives 1.37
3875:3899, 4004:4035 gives 1.55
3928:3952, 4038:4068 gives 1.34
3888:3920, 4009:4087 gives 1.30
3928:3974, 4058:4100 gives 1.31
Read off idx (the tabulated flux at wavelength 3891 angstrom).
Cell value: 1.23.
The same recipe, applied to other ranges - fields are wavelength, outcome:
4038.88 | 2.43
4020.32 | 2.09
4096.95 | 1.57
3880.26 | 1.51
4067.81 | 2.1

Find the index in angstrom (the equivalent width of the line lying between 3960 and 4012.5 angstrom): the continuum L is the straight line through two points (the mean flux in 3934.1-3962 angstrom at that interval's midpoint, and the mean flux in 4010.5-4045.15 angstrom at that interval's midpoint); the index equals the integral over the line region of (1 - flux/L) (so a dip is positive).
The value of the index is 5.6 angstrom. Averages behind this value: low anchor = 1.77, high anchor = 2.21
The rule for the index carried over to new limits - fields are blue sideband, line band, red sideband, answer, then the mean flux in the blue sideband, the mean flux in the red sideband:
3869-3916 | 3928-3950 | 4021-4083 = 2.6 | 1.69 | 2.13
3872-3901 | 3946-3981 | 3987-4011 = 4.5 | 1.52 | 2.05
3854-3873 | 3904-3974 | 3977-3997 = 8.9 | 2.01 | 1.92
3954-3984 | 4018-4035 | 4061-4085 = -3.9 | 1.54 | 2.03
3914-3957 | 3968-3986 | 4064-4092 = 2.8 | 1.77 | 2.05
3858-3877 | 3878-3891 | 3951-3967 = 3.9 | 2.02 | 1.71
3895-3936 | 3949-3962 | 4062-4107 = -0.9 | 1.77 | 1.85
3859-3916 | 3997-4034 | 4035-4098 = -2.7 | 1.77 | 2.07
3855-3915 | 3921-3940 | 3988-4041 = 2.8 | 1.76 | 2.15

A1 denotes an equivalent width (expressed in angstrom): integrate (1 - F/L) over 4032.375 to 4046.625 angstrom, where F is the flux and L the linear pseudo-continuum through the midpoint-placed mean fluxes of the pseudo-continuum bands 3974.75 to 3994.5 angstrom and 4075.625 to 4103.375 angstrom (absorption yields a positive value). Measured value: -3.2 angstrom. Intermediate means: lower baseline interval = 1.87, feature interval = 2.24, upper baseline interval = 1.79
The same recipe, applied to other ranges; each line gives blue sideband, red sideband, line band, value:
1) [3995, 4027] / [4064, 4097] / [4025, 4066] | -2.6 angstrom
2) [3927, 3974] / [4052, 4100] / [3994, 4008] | -2.5 angstrom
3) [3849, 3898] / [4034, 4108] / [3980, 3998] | -1.0 angstrom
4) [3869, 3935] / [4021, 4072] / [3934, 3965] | 1.9 angstrom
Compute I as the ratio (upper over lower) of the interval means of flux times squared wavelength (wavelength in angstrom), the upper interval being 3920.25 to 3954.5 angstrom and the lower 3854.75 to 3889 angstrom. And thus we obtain 1.02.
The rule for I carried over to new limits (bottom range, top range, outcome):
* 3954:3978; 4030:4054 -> 1.53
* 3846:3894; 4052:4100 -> 1.24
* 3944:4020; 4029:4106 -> 1.12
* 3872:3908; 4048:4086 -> 1.40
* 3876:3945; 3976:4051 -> 1.32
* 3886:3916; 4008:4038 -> 1.38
